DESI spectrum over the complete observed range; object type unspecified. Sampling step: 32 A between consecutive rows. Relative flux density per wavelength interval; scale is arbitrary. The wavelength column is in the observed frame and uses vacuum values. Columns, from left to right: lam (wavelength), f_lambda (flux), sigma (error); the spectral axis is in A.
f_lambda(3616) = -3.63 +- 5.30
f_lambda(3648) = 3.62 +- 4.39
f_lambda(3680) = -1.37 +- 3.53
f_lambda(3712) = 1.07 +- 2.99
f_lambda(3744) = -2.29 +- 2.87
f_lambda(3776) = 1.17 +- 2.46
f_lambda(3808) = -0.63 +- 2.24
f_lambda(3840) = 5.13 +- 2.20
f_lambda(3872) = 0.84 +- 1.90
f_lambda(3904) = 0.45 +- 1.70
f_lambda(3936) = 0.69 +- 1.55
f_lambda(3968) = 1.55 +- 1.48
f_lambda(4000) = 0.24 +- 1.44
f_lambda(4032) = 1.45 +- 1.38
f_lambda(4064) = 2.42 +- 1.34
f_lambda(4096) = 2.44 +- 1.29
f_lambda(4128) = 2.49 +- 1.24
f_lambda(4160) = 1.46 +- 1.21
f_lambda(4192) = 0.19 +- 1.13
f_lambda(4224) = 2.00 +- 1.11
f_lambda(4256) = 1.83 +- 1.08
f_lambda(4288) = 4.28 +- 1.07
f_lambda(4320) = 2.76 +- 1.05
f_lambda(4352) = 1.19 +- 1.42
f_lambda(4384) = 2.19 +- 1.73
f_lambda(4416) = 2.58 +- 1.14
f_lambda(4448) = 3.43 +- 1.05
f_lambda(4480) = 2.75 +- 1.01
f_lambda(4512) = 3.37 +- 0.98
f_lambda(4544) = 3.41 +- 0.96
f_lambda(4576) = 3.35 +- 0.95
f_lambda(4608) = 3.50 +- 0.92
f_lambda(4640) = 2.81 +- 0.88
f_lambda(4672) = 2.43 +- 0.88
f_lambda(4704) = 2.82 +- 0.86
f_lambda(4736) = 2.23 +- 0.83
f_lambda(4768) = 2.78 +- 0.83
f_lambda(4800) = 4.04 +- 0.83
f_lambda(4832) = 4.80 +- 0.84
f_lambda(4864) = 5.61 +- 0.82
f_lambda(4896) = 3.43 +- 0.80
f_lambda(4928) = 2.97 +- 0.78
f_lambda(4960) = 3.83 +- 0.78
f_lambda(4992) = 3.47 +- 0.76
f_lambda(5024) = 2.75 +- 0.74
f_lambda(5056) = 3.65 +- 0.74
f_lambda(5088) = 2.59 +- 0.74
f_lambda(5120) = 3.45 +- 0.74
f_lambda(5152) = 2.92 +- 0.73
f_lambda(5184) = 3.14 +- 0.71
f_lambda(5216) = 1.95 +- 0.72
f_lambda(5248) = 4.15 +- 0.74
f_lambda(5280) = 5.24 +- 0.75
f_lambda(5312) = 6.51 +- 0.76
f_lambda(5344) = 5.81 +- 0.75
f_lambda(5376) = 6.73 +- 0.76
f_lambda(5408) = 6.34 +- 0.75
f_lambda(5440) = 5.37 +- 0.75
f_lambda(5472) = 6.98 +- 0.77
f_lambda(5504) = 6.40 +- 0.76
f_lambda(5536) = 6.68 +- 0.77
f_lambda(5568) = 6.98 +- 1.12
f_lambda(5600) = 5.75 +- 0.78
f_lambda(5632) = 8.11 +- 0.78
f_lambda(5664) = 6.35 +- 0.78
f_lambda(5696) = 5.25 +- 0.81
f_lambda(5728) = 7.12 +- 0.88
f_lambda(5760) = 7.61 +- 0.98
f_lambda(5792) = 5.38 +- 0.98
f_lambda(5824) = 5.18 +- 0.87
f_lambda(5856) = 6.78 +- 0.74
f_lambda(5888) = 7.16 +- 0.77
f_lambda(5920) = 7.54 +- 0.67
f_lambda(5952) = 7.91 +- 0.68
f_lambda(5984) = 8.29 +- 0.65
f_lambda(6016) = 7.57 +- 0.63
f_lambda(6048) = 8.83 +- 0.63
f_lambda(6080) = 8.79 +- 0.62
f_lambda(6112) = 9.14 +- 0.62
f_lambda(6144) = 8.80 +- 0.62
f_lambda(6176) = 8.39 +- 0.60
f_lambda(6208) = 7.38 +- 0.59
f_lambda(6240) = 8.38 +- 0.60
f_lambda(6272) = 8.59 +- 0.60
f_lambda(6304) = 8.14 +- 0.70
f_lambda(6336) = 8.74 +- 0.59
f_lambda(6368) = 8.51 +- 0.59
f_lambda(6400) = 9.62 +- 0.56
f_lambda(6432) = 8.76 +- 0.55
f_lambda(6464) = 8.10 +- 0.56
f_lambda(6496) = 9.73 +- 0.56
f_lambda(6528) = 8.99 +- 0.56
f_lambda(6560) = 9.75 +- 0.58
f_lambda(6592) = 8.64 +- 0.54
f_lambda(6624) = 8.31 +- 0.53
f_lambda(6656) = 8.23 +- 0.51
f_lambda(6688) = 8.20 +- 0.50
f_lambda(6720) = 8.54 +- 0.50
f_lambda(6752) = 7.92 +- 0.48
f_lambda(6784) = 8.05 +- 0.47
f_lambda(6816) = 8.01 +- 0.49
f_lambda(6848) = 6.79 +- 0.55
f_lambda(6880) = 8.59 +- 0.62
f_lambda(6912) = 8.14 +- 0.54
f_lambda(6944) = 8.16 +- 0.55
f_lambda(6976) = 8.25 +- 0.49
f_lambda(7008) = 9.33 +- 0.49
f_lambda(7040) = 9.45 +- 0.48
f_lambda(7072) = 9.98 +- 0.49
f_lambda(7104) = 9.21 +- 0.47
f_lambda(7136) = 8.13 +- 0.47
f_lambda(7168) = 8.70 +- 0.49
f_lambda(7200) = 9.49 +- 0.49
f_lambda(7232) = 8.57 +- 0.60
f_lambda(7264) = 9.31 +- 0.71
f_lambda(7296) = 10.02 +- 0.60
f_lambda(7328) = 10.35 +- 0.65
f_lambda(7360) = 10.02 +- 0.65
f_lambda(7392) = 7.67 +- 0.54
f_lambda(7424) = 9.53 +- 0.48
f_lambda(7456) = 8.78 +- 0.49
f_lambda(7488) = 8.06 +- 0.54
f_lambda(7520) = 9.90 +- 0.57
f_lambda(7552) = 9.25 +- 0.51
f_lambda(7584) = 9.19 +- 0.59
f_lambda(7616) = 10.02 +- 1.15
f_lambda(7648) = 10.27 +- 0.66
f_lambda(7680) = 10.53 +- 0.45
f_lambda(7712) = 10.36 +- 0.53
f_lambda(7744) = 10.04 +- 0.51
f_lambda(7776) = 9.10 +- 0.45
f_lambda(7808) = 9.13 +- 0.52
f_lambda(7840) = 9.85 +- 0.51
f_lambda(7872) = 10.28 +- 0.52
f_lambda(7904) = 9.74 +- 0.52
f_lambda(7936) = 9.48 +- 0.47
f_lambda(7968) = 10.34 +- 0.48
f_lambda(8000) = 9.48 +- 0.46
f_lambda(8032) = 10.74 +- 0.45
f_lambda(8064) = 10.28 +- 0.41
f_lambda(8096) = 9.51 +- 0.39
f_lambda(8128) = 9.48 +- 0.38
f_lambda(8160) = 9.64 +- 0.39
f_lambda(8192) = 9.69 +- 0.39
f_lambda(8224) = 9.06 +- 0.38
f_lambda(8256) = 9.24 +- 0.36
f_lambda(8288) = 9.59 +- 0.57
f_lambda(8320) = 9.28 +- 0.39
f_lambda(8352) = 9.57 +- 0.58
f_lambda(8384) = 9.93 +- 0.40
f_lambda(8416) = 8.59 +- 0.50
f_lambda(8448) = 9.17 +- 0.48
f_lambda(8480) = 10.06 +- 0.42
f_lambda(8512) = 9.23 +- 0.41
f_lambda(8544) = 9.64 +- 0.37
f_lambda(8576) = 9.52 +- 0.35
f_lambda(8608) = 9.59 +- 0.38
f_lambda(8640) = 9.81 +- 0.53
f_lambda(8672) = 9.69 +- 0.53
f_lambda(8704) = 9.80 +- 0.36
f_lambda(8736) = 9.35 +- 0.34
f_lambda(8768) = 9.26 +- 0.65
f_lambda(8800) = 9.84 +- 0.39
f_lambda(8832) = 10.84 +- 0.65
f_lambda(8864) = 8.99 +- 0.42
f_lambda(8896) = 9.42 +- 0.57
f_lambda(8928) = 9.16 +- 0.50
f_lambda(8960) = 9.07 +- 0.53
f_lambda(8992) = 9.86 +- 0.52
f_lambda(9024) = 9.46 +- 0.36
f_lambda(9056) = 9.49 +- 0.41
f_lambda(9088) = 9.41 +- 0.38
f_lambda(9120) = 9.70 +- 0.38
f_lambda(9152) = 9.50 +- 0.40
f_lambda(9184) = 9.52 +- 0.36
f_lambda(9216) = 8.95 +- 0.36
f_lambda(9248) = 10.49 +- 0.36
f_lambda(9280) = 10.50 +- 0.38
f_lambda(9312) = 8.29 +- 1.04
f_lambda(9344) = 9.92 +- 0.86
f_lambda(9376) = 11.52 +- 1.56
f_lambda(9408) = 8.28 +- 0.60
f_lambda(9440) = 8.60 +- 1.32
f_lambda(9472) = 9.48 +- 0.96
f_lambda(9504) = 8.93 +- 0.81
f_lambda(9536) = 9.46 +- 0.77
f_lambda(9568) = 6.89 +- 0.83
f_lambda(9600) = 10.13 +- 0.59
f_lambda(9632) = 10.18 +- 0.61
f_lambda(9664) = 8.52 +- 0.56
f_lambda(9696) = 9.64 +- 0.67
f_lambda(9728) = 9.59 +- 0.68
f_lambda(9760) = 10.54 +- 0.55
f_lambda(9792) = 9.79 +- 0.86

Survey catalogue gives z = 0.323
